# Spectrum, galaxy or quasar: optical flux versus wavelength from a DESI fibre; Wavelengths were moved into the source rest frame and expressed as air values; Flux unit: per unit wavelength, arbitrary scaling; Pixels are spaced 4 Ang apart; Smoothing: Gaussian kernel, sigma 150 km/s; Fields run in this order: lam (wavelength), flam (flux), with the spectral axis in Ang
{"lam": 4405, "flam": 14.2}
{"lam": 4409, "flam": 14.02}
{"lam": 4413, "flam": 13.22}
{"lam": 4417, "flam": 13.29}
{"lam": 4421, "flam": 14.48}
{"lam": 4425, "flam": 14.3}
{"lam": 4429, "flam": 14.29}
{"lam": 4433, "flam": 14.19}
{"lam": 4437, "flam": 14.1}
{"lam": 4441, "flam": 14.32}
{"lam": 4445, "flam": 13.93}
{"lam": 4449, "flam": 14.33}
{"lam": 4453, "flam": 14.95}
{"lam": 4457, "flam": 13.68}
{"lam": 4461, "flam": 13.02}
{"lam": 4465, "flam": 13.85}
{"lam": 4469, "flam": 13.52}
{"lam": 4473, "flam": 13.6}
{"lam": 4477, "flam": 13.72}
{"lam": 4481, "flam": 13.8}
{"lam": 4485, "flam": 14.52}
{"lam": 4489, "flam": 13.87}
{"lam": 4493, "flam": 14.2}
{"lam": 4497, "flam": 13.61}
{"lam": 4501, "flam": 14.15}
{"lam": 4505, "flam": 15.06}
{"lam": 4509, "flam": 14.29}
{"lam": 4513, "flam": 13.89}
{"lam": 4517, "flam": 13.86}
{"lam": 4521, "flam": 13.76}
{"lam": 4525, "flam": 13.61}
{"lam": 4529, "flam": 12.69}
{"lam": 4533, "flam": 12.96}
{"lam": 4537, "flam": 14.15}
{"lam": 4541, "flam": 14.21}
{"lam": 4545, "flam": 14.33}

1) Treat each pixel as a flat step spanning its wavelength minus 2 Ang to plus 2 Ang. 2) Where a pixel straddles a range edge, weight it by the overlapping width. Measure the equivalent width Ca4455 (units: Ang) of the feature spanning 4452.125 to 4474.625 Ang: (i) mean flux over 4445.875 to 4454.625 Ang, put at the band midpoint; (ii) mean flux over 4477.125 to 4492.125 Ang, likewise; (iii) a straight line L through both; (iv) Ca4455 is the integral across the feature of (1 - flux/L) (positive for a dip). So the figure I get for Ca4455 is 1.0 Ang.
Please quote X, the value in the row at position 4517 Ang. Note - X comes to 13.86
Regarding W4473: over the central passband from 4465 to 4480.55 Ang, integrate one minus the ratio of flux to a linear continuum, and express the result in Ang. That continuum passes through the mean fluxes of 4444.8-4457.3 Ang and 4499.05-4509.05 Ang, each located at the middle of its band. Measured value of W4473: 0.8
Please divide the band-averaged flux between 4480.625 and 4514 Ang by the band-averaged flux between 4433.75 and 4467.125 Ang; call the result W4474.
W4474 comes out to 1.0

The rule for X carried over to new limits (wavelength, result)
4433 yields 14.19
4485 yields 14.52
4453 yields 14.95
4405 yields 14.2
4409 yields 14.02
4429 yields 14.29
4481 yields 13.8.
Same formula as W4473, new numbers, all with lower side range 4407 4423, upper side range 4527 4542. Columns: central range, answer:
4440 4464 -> -0.63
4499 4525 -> -1.18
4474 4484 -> -0.17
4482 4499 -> -0.59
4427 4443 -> -0.61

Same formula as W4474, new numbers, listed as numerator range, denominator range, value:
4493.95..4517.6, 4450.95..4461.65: 1.01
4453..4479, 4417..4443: 0.96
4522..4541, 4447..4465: 0.96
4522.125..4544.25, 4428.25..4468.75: 0.97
